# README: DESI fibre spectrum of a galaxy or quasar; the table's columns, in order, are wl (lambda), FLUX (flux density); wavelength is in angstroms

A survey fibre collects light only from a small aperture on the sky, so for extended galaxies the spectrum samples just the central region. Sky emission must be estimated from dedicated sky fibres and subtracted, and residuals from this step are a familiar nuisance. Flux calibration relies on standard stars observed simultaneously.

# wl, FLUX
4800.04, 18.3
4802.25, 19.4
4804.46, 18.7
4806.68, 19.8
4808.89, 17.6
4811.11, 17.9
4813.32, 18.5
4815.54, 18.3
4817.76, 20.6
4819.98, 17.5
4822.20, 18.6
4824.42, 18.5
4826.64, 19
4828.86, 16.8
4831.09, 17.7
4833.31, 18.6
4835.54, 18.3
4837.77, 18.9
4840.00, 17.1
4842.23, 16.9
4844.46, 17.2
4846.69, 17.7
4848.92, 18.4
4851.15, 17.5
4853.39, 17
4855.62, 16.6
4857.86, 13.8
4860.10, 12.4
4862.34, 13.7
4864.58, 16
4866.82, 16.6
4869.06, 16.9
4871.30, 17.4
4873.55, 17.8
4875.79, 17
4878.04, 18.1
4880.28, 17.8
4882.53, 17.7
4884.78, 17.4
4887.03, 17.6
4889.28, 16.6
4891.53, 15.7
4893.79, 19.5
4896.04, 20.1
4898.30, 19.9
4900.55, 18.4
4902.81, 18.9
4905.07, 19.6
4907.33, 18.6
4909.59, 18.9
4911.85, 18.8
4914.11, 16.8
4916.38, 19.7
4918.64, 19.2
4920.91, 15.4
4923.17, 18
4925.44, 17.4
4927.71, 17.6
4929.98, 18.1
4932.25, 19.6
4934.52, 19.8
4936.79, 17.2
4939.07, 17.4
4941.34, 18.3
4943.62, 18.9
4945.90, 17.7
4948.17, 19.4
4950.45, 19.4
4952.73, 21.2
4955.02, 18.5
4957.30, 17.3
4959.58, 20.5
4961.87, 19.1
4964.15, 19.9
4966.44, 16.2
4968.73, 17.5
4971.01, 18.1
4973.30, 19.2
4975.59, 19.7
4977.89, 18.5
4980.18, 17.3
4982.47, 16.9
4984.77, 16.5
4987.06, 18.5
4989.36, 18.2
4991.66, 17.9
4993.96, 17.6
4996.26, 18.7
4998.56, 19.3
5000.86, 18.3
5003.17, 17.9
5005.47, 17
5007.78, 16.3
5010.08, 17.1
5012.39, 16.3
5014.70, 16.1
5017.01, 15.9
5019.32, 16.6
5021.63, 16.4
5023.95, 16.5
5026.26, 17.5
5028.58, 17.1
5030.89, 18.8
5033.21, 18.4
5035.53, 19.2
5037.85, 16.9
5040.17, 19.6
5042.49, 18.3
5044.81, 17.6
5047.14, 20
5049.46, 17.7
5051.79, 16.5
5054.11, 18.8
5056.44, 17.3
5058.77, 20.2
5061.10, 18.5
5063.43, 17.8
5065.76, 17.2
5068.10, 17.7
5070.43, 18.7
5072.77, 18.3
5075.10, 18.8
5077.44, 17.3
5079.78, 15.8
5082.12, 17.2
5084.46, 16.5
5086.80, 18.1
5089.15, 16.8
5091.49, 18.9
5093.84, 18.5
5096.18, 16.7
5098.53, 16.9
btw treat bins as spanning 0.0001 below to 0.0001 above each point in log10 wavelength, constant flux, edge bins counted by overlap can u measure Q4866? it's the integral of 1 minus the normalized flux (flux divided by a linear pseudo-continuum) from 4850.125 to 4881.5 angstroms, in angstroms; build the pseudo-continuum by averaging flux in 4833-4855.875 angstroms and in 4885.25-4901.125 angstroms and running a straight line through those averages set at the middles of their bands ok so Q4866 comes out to 2.8 angstroms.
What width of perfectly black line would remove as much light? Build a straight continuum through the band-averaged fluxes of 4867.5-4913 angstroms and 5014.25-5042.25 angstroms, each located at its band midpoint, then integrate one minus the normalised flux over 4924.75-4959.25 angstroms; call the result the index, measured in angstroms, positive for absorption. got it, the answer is -1.4 angstroms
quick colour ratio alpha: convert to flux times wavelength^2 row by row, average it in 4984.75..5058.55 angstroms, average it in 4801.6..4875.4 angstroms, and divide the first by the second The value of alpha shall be 1.1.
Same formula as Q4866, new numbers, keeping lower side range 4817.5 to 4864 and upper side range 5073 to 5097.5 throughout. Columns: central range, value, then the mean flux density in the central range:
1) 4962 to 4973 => -0.50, 18.1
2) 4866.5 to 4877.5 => 0.00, 17.2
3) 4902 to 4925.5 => -1.43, 18.3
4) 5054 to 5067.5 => -0.60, 18.2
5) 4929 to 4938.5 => -0.71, 18.6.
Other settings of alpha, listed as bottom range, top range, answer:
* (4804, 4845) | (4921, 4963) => 1.07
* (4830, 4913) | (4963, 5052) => 1.07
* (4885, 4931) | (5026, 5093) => 1.05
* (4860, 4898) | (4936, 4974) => 1.12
